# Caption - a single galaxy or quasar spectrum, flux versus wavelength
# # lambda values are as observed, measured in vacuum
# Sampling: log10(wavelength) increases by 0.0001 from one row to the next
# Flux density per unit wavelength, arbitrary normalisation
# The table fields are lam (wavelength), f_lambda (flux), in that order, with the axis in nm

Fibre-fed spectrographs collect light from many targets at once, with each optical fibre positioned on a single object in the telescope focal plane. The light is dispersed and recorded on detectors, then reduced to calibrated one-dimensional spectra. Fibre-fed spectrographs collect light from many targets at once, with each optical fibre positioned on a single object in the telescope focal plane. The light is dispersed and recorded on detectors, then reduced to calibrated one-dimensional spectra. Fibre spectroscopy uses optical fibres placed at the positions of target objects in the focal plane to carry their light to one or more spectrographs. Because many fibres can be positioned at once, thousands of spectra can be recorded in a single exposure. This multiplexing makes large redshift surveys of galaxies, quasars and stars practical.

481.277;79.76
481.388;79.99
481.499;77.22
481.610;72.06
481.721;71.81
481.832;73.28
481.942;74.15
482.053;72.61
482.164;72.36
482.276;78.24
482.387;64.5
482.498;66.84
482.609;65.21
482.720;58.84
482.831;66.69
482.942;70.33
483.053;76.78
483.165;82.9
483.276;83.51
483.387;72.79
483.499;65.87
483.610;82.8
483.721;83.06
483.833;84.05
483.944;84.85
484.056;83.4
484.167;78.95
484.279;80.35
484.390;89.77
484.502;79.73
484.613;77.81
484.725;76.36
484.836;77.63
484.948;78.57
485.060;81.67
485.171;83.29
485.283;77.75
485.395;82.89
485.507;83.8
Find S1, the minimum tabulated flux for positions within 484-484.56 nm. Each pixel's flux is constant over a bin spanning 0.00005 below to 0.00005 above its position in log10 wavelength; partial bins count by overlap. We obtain 78.95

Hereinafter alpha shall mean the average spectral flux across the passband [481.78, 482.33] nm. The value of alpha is 74.1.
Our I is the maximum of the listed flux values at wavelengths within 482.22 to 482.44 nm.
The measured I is 78.24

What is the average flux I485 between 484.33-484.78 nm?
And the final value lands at 81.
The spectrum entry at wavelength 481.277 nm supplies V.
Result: 79.76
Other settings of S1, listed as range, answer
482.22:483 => 58.84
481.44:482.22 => 71.81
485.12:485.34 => 77.75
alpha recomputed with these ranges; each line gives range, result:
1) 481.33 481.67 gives 76.3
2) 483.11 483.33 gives 83.3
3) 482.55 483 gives 65.5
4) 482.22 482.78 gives 66.7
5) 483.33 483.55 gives 69.4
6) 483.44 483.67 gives 74.5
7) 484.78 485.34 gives 79.8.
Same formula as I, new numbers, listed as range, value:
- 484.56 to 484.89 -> 77.81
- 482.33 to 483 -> 70.33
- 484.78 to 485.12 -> 81.67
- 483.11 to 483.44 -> 83.51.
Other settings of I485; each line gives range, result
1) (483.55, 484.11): 83.5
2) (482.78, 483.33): 76.1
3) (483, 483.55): 76.3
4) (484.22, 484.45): 84.7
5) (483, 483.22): 79.6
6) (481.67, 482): 73.3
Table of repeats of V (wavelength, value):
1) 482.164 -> 72.36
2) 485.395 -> 82.89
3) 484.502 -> 79.73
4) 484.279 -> 80.35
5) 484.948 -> 78.57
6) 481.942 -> 74.15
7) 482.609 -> 65.21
